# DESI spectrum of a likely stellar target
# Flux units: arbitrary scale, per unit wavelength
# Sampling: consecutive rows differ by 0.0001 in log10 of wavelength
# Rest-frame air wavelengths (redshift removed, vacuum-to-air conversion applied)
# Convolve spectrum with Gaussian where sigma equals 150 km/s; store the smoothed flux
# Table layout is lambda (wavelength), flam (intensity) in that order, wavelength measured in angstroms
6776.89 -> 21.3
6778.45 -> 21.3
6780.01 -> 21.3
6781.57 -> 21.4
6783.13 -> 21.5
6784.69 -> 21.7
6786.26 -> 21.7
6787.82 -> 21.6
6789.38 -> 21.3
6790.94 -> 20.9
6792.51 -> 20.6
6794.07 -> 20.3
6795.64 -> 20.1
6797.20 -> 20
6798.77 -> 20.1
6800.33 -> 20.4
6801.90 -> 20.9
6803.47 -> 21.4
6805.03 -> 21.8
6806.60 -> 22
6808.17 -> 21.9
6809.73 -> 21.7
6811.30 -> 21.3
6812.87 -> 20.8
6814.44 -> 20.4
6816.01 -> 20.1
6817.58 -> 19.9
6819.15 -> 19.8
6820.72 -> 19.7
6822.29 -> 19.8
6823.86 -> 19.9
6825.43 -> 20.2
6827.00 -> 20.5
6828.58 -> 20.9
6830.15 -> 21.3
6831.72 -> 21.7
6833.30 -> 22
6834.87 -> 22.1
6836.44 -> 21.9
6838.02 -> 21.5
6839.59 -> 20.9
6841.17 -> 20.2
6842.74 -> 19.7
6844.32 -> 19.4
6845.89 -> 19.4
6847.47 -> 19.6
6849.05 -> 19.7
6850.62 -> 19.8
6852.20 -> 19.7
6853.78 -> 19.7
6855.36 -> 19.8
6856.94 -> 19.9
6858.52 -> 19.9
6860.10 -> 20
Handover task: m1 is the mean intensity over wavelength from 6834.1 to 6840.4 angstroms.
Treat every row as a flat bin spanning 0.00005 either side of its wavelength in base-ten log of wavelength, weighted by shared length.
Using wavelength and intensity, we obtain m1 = 21.6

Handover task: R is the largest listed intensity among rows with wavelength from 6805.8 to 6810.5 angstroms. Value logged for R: 22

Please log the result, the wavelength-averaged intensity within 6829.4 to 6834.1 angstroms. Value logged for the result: 21.7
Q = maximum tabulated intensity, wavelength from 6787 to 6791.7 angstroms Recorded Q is 21.6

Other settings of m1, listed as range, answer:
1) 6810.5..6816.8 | 20.6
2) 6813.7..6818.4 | 20.1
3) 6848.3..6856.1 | 19.7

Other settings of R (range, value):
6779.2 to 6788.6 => 21.7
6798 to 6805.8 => 21.8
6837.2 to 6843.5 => 21.5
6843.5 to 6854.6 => 19.8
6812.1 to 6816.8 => 20.8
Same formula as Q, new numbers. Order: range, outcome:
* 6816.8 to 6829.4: 20.9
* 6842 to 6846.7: 19.7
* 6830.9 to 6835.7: 22.1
